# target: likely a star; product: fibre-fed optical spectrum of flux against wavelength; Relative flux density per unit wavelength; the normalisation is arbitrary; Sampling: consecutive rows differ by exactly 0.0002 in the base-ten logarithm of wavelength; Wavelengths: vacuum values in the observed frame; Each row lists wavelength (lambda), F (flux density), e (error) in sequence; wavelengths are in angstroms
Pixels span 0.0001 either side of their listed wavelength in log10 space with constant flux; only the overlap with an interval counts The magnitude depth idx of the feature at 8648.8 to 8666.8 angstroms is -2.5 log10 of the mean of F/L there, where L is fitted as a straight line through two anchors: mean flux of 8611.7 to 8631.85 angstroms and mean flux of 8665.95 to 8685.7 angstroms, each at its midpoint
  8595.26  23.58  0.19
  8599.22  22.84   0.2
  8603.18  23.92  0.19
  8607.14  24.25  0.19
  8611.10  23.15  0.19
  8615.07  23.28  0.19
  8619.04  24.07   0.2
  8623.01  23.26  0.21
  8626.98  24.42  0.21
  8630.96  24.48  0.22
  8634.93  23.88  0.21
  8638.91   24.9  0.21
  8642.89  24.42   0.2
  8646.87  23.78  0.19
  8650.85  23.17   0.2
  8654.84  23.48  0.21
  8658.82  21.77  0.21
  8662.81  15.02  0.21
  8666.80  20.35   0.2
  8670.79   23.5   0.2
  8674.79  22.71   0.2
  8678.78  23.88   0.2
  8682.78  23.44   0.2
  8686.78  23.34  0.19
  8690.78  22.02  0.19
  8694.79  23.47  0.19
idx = 0.12 mag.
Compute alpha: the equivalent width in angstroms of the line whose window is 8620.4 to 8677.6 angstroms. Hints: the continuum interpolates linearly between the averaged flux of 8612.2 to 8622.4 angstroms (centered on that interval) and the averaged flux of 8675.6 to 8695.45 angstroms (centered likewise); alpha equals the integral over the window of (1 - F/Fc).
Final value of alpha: 1.4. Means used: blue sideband 23.6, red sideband 23.2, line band 22.8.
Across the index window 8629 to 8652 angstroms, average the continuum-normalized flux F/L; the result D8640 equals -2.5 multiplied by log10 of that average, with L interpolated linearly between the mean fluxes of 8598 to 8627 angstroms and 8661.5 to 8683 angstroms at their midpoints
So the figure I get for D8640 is -0.07 mag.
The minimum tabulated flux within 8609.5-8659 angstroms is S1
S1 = 21.77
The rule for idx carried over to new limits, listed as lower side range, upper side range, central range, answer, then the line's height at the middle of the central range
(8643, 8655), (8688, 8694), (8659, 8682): 0.09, 23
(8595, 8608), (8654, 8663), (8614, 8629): -0.06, 22.6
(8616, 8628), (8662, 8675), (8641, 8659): -0.08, 21.9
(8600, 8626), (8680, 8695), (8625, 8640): -0.04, 23.5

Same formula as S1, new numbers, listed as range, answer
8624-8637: 23.88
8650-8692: 15.02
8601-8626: 23.15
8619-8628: 23.26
